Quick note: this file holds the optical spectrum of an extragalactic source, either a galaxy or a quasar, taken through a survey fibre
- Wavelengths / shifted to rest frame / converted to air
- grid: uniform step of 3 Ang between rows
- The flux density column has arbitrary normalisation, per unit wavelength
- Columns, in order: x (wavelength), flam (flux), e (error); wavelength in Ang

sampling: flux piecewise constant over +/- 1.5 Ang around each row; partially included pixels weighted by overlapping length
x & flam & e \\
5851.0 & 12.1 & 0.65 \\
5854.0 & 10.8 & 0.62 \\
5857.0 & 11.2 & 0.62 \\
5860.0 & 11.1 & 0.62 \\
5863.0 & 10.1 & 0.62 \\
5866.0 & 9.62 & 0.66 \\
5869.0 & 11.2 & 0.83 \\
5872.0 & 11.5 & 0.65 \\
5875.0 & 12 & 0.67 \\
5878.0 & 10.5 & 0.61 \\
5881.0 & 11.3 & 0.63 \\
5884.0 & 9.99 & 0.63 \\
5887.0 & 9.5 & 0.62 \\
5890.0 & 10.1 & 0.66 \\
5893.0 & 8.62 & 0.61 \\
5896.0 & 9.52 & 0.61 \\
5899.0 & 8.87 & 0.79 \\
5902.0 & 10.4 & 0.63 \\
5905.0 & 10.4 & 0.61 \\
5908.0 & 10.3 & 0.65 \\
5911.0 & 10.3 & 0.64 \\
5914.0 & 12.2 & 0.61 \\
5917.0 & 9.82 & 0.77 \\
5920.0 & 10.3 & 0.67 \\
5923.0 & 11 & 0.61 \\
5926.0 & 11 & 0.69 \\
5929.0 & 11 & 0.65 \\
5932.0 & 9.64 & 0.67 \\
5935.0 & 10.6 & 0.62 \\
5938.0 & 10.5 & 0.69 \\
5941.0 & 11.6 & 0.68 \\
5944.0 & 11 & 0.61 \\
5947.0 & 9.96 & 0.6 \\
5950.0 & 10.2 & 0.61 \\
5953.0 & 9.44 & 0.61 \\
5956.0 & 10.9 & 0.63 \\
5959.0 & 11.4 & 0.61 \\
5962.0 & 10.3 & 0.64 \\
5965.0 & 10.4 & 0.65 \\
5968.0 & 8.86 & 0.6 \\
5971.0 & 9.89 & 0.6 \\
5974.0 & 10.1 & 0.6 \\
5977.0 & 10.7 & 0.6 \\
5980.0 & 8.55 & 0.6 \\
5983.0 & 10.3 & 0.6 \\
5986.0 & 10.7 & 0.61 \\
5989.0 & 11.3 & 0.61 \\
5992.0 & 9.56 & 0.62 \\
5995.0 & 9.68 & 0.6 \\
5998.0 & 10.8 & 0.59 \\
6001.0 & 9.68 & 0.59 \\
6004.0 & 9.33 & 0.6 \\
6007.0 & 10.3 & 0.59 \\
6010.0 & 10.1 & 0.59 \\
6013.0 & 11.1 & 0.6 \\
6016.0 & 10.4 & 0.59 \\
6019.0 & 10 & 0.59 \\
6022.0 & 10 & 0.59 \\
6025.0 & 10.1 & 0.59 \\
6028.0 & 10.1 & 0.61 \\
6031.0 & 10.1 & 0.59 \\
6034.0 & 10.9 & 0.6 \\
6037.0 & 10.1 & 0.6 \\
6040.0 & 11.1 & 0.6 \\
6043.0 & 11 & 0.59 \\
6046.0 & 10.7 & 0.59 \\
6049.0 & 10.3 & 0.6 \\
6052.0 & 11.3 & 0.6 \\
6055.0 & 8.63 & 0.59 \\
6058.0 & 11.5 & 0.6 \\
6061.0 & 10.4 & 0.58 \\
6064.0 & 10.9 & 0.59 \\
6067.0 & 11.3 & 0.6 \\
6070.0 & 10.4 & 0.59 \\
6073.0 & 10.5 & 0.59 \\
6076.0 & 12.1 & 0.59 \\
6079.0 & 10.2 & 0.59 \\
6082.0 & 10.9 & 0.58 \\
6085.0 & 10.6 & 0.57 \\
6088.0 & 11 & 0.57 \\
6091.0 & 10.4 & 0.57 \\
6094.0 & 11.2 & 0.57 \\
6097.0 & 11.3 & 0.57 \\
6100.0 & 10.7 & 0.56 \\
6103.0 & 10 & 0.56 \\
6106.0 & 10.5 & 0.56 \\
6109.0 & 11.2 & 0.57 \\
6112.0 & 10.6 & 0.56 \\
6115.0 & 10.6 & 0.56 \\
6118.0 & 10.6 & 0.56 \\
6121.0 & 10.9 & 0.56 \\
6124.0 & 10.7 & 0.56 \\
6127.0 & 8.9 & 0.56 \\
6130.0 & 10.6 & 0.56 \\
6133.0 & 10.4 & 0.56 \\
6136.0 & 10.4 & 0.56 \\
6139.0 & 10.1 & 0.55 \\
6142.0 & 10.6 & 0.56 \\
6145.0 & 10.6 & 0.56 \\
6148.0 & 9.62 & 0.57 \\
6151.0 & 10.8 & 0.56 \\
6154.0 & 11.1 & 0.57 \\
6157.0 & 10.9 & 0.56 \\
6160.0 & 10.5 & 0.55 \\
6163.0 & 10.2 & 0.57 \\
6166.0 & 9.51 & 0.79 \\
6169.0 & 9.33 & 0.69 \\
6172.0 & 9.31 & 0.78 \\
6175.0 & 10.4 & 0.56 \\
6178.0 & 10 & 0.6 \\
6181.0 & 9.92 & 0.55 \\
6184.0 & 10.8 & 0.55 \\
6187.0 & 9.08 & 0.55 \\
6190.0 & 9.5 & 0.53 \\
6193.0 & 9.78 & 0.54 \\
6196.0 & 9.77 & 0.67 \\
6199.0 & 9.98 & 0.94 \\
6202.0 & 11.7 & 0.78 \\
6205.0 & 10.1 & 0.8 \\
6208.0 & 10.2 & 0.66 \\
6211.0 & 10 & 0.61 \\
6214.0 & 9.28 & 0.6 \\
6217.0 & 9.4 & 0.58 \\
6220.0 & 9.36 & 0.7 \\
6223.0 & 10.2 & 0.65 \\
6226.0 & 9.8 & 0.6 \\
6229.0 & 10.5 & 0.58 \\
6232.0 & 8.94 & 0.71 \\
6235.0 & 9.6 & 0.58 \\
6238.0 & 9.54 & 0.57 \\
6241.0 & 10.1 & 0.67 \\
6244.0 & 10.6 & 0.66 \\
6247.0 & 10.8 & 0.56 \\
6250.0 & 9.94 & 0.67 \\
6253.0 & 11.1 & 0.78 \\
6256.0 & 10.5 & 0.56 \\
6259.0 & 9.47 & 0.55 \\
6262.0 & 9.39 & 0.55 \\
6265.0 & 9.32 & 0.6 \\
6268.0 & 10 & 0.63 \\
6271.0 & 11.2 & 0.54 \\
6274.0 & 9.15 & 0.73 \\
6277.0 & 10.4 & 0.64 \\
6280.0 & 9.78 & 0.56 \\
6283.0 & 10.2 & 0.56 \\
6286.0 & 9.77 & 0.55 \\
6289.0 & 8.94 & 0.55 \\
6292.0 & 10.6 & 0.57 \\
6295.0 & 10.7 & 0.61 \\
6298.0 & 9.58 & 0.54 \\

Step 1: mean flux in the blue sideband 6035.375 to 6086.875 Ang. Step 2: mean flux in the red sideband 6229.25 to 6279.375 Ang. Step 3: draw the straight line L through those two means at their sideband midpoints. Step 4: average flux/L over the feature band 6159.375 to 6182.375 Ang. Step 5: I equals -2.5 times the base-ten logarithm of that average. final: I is 0.05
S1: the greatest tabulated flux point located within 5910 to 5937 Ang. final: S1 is 12.2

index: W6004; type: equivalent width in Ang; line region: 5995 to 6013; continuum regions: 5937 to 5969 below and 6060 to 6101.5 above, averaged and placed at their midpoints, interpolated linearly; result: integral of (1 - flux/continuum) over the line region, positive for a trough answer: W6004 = 0.9 Ang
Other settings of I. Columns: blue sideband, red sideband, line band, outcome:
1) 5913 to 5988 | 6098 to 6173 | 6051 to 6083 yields -0.04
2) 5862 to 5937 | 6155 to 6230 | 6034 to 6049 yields -0.05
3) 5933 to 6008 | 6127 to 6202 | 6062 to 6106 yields -0.06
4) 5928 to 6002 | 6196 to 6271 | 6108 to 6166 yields -0.04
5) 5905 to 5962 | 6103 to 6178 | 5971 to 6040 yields 0.03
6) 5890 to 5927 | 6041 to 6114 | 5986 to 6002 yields 0.02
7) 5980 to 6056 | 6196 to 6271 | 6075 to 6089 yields -0.07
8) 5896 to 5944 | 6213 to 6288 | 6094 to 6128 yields -0.04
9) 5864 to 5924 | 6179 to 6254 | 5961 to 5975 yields 0.04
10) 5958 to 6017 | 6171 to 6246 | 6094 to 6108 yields -0.07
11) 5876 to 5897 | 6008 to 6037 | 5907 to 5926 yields -0.07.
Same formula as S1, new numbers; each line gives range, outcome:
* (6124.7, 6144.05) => 10.6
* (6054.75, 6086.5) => 12.1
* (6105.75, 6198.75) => 11.2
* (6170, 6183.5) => 10.4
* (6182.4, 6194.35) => 10.8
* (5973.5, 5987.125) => 10.7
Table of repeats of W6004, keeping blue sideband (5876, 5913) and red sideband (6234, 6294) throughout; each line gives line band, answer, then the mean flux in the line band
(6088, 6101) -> -1.1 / 10.9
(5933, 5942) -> -0.7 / 10.8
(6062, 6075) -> -1.0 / 10.8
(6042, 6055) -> -0.7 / 10.6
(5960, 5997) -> -0.1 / 10.1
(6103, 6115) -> -0.7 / 10.6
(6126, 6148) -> -0.4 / 10.2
